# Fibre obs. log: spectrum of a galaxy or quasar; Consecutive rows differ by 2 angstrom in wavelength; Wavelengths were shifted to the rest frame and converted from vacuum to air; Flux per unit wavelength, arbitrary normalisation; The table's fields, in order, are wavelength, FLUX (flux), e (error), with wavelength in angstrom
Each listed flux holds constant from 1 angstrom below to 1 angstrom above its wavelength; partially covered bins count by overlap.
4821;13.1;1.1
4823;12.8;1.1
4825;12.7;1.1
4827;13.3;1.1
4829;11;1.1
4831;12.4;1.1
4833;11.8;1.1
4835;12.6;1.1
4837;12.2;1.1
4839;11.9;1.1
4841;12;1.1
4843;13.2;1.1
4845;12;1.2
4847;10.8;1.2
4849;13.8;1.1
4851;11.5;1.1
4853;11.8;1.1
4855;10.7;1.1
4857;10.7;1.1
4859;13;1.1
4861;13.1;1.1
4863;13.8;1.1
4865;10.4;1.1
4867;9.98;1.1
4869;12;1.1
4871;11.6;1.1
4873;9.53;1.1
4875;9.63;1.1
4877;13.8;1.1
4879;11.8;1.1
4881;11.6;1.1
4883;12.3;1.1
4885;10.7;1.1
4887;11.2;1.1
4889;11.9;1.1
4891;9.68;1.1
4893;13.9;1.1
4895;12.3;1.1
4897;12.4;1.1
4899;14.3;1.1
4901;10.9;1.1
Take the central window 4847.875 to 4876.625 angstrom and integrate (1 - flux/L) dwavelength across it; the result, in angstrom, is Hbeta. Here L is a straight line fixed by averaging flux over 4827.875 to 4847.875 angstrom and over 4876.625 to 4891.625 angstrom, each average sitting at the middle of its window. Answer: 0.5 angstrom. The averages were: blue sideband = 12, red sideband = 11.6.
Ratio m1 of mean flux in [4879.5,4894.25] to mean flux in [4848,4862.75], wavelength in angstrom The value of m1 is 0.96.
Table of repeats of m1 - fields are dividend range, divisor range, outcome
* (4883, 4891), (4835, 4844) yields 0.91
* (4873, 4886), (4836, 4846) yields 0.94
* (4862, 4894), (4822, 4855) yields 0.94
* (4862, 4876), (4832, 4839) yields 0.90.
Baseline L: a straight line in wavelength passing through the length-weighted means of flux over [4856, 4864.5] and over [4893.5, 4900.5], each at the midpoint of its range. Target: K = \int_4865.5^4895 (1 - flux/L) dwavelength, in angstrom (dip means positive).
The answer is 3.1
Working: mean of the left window 12.5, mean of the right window 12.9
